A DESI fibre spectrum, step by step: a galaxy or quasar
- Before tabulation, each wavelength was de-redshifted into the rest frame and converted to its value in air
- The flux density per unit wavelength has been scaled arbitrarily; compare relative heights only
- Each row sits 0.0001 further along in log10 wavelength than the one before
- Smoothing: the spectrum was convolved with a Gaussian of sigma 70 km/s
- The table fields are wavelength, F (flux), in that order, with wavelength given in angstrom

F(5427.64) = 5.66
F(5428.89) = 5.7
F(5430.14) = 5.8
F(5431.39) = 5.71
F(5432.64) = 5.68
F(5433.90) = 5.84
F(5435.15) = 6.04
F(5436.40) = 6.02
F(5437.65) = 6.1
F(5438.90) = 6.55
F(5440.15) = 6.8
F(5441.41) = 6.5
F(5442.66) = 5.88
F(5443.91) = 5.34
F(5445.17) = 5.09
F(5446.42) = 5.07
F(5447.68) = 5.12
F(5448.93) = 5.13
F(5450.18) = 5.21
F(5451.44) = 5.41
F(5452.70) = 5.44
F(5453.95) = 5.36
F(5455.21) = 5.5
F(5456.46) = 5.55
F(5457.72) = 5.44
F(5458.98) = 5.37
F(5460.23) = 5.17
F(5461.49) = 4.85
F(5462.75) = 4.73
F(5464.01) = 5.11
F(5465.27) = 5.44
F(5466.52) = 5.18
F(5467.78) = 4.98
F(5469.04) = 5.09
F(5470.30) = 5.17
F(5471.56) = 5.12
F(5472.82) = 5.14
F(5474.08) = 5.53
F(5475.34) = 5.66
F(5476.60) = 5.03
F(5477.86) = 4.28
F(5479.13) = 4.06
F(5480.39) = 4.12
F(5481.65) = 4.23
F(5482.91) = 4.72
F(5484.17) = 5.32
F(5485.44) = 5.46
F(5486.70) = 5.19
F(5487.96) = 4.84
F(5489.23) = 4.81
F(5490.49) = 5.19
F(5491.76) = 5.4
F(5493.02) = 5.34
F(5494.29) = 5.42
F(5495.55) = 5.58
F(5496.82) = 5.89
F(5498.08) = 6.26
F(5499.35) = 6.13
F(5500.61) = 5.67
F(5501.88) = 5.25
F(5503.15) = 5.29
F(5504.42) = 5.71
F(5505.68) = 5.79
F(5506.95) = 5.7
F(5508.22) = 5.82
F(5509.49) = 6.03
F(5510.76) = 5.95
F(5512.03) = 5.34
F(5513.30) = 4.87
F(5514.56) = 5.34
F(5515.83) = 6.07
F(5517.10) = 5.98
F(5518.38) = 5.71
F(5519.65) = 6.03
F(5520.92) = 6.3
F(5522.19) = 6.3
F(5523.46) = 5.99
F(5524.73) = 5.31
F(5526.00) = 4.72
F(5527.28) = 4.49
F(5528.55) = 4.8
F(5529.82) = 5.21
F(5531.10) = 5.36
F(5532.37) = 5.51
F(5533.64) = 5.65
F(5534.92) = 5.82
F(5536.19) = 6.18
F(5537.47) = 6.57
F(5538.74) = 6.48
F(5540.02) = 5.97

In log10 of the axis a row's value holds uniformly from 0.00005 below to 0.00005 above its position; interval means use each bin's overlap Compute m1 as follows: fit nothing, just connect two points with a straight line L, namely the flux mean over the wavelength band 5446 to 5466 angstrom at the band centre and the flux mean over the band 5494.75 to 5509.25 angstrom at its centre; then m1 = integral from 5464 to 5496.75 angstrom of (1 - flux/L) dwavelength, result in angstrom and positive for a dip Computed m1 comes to 2.61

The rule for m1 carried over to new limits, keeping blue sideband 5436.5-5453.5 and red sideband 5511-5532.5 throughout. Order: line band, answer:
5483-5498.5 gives 0.6 angstrom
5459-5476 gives 1.4 angstrom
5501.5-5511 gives -0.3 angstrom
